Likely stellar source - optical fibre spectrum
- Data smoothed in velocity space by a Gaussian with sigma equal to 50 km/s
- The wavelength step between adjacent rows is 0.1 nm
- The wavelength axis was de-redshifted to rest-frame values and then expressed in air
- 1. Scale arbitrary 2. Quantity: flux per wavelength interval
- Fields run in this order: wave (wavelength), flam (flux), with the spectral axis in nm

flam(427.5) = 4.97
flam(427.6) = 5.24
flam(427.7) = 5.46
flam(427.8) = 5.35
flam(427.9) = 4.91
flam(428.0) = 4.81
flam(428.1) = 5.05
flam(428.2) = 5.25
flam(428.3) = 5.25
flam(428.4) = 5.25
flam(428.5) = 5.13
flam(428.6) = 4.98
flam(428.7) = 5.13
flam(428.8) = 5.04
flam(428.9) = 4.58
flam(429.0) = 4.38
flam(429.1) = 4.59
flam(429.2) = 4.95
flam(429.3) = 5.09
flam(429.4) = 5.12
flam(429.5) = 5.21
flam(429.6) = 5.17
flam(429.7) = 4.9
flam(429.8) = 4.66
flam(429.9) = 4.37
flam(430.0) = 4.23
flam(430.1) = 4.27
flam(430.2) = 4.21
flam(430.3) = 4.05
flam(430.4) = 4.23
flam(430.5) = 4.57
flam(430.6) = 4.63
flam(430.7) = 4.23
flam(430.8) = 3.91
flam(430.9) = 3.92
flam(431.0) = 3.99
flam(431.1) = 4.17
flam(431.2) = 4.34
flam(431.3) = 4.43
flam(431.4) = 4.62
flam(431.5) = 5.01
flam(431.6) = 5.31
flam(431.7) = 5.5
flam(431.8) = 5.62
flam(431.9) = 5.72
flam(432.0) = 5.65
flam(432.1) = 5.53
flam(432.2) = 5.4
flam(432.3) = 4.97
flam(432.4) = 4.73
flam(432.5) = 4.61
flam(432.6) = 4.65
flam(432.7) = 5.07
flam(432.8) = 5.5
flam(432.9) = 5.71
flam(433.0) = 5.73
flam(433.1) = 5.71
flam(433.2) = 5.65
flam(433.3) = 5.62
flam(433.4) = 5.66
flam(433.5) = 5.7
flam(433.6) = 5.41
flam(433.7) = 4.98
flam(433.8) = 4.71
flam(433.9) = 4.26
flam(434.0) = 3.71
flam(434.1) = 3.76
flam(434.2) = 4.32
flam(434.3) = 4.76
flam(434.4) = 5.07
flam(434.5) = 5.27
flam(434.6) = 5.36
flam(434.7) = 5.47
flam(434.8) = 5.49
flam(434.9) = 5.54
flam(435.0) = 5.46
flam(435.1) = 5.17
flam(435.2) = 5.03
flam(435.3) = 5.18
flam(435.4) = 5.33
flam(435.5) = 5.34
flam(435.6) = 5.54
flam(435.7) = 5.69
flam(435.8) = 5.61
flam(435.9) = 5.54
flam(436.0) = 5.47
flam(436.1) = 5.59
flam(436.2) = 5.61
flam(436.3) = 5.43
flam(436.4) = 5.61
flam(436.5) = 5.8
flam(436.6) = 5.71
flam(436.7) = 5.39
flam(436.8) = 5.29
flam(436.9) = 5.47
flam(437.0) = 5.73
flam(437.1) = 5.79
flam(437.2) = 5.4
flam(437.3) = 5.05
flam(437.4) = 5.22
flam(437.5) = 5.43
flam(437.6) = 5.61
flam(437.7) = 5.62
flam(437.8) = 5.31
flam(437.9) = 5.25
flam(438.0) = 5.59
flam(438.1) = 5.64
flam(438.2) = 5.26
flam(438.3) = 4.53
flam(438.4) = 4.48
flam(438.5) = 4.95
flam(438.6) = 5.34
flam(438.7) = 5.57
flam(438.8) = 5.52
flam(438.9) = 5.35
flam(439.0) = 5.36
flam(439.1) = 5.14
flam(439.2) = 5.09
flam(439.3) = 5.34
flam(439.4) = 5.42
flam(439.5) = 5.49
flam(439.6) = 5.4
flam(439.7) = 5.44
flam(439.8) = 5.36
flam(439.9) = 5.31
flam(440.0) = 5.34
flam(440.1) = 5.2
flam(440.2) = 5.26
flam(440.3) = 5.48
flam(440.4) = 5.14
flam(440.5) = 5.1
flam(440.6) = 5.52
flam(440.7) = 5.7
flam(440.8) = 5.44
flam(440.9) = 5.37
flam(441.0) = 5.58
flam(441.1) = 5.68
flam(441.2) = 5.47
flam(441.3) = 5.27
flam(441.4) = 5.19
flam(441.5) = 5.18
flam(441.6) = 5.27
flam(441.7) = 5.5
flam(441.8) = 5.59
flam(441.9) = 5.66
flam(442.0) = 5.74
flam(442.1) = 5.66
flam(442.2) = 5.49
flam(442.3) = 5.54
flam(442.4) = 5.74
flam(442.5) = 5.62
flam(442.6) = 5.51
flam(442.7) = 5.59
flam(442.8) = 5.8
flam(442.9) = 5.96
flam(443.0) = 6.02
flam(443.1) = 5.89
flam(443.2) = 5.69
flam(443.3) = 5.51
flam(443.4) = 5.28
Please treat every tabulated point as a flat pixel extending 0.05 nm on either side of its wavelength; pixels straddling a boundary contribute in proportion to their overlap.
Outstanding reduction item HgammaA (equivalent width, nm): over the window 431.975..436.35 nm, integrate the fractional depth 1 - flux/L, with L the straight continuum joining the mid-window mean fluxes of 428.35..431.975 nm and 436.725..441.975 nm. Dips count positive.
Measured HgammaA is -0.200 nm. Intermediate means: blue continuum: 4.72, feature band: 5.22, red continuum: 5.36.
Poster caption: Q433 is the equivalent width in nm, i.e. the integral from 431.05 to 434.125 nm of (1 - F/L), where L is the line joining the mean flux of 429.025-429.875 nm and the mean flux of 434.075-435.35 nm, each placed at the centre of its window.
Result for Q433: -0.04 nm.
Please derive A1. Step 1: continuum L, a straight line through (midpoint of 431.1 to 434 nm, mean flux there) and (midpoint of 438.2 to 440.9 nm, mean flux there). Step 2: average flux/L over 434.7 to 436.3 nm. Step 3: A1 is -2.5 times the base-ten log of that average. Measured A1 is -0.05 mag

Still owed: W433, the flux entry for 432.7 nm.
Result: 5.07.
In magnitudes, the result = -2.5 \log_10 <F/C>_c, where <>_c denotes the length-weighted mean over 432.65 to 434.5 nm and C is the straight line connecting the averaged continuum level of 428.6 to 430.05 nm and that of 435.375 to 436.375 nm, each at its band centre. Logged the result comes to 0.040 mag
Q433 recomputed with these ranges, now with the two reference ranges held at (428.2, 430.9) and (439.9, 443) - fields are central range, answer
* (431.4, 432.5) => -0.10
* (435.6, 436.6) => -0.09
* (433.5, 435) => 0.03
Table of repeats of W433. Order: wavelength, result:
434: 3.71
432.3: 4.97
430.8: 3.91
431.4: 4.62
